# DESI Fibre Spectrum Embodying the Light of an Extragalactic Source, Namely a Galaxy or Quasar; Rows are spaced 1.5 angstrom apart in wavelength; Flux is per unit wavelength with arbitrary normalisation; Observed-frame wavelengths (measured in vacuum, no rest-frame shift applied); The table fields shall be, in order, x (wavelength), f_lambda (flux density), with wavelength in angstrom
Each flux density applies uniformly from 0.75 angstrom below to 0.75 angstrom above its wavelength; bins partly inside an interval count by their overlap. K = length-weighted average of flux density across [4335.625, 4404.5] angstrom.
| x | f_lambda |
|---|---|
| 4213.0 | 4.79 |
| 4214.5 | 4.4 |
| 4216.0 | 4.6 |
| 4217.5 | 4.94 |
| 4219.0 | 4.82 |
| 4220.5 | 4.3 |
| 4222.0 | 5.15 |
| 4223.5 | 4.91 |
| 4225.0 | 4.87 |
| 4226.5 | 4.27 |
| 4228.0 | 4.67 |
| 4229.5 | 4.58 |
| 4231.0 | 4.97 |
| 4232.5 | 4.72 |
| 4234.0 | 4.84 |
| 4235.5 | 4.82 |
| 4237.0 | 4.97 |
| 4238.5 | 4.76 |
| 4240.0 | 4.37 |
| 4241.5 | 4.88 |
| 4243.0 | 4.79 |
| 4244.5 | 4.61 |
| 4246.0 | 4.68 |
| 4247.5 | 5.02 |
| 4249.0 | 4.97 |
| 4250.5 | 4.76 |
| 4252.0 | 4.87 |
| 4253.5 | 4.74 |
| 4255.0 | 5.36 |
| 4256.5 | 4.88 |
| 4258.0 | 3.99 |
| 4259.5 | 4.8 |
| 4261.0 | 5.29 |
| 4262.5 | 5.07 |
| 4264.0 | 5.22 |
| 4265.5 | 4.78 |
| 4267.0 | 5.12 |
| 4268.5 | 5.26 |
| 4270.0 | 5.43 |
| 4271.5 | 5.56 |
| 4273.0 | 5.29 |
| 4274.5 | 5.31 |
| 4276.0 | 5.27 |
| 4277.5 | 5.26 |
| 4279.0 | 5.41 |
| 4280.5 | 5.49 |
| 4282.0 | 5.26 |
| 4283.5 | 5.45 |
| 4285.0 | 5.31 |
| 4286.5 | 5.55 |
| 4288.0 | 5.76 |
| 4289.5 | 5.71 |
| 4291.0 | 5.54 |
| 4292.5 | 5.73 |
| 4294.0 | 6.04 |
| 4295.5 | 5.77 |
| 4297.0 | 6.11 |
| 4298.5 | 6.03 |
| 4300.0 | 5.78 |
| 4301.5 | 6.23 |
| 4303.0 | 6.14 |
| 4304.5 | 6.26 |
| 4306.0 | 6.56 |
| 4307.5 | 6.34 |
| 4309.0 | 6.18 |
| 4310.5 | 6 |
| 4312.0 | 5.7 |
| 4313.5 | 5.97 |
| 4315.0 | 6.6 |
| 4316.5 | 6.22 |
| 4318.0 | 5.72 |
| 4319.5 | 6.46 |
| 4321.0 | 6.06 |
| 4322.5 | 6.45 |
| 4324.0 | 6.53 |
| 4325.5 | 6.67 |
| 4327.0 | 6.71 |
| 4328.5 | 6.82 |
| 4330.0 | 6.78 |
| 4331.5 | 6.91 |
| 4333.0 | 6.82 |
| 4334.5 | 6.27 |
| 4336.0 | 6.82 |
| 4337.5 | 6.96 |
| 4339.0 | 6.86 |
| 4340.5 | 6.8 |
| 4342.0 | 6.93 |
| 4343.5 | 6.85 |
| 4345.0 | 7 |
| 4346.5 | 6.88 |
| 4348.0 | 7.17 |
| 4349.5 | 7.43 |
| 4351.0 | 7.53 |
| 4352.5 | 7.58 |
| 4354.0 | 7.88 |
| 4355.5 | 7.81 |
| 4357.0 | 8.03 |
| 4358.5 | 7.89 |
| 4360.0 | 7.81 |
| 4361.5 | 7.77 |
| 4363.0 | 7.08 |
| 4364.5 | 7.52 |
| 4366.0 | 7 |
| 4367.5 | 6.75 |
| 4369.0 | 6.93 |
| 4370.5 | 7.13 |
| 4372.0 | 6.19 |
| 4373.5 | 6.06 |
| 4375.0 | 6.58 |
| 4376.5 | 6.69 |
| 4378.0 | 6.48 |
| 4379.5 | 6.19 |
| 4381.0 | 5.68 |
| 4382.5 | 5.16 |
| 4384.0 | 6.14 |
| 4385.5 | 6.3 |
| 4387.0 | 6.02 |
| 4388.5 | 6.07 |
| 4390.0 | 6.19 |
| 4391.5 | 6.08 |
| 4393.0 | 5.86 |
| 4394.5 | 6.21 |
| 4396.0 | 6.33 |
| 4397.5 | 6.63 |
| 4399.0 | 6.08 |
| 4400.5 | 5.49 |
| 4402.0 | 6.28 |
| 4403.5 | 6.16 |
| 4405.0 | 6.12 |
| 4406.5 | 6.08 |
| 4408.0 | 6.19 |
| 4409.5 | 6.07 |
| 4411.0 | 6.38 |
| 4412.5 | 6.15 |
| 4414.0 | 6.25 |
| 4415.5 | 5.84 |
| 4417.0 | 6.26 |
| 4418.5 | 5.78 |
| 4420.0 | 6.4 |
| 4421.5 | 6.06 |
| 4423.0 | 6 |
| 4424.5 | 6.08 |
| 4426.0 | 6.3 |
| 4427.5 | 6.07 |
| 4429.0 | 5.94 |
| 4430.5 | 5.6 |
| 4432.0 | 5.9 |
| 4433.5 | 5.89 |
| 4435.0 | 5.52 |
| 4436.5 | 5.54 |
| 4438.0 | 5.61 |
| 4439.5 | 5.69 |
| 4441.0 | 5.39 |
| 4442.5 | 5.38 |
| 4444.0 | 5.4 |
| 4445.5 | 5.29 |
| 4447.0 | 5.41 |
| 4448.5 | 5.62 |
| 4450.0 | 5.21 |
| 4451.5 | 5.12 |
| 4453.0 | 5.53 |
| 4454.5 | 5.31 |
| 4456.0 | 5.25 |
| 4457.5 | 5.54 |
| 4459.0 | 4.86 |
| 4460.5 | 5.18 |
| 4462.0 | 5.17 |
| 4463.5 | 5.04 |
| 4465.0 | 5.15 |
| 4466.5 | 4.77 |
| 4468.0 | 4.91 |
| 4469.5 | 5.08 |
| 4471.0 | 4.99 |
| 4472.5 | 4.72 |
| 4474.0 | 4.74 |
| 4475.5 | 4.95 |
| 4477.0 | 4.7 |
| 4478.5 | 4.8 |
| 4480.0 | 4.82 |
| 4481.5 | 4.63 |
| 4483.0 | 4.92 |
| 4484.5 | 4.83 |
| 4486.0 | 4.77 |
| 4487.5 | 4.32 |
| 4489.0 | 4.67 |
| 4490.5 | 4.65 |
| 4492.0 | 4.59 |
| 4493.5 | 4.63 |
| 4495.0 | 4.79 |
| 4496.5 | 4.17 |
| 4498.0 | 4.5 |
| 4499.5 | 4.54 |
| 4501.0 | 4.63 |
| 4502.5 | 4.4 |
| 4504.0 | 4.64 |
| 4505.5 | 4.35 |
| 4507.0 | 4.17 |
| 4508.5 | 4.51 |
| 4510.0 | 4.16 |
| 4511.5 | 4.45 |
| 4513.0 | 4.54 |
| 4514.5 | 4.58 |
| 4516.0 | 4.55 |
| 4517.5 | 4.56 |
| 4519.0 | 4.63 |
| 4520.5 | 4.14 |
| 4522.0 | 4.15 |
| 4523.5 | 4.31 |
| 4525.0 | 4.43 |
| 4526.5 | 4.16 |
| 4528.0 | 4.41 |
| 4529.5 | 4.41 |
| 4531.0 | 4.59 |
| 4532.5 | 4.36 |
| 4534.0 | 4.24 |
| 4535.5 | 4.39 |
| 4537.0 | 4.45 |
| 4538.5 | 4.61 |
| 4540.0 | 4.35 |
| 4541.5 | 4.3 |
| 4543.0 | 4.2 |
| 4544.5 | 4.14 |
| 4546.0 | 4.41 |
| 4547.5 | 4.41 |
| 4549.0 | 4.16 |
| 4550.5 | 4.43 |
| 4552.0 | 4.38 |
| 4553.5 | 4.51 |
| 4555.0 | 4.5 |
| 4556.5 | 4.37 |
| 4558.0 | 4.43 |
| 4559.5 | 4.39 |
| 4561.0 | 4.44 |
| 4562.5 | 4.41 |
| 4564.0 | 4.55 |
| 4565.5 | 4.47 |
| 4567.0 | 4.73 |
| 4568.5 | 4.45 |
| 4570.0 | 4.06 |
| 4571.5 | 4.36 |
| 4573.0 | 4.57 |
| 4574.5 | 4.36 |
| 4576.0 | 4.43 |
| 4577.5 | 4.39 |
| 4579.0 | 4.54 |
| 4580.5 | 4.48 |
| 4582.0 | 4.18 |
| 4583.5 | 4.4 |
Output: 6.72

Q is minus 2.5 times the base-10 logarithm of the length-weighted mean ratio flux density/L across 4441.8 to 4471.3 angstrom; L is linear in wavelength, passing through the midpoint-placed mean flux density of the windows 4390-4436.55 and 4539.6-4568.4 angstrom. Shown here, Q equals 0.07 mag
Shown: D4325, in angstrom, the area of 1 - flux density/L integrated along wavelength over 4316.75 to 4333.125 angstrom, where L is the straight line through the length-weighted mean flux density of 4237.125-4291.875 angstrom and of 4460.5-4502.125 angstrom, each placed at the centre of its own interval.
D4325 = -4.93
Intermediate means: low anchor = 5.11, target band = 6.52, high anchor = 4.76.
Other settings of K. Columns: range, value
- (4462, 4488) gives 4.85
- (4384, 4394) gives 6.09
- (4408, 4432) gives 6.08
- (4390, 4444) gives 5.98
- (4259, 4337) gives 5.89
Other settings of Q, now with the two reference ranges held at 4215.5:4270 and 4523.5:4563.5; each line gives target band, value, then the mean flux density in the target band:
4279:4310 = -0.23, 5.85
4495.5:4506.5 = 0.00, 4.46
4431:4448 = -0.22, 5.55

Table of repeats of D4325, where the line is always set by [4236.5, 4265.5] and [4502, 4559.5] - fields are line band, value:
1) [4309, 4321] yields -3.4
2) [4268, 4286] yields -2.1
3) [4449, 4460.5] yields -1.9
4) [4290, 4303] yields -3.1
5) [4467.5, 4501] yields -1.9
